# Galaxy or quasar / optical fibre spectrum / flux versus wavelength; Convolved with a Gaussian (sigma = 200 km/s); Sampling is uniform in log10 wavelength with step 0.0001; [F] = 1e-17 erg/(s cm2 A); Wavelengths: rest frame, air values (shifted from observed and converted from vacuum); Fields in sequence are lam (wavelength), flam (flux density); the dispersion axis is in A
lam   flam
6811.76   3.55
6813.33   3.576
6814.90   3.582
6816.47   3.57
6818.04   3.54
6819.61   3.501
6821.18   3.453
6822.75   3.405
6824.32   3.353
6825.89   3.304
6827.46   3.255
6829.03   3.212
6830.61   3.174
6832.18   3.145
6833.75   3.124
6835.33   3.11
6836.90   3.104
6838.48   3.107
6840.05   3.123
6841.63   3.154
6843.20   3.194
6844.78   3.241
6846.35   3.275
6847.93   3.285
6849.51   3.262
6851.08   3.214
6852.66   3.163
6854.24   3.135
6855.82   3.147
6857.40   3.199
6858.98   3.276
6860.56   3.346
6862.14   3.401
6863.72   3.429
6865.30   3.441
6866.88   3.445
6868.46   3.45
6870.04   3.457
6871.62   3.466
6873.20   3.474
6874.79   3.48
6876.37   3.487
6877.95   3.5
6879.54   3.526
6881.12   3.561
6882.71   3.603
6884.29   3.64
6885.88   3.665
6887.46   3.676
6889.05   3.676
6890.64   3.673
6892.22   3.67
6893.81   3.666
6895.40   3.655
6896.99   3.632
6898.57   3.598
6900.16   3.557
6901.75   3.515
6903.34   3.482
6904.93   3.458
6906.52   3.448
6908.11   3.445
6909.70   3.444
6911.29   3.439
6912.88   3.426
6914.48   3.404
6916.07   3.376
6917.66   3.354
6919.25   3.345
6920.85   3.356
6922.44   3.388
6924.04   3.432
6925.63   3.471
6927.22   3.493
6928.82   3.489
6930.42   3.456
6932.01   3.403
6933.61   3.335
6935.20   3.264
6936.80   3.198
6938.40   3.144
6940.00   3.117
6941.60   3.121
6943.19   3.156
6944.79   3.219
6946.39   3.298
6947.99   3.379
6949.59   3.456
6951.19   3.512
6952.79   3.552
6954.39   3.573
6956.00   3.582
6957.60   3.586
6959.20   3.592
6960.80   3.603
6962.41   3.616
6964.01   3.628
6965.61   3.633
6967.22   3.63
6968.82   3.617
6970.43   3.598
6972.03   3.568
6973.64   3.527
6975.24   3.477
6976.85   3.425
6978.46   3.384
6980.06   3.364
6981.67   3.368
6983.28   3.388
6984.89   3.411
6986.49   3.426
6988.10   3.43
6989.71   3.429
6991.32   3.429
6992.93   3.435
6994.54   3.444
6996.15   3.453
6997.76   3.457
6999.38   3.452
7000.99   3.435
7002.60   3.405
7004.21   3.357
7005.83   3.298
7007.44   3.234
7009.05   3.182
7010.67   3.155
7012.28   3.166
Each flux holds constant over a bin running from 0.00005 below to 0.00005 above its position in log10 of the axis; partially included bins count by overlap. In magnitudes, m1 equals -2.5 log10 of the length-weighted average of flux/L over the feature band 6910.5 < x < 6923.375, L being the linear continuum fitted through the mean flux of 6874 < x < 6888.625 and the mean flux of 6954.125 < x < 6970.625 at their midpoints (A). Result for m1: 0.06 mag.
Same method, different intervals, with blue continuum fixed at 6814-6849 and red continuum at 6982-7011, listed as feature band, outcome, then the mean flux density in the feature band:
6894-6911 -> -0.06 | 3.53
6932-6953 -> 0.02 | 3.29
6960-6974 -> -0.07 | 3.6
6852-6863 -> 0.02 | 3.24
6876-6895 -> -0.09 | 3.61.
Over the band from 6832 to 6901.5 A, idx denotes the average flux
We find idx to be 3.4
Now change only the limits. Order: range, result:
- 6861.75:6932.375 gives 3.5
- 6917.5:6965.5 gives 3.41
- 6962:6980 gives 3.55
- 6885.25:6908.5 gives 3.59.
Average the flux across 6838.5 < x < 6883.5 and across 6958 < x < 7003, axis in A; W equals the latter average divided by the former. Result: 1.04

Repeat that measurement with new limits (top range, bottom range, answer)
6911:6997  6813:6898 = 1.01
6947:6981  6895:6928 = 1.02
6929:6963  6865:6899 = 0.95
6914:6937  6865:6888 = 0.96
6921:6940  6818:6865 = 1.03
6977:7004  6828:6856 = 1.08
